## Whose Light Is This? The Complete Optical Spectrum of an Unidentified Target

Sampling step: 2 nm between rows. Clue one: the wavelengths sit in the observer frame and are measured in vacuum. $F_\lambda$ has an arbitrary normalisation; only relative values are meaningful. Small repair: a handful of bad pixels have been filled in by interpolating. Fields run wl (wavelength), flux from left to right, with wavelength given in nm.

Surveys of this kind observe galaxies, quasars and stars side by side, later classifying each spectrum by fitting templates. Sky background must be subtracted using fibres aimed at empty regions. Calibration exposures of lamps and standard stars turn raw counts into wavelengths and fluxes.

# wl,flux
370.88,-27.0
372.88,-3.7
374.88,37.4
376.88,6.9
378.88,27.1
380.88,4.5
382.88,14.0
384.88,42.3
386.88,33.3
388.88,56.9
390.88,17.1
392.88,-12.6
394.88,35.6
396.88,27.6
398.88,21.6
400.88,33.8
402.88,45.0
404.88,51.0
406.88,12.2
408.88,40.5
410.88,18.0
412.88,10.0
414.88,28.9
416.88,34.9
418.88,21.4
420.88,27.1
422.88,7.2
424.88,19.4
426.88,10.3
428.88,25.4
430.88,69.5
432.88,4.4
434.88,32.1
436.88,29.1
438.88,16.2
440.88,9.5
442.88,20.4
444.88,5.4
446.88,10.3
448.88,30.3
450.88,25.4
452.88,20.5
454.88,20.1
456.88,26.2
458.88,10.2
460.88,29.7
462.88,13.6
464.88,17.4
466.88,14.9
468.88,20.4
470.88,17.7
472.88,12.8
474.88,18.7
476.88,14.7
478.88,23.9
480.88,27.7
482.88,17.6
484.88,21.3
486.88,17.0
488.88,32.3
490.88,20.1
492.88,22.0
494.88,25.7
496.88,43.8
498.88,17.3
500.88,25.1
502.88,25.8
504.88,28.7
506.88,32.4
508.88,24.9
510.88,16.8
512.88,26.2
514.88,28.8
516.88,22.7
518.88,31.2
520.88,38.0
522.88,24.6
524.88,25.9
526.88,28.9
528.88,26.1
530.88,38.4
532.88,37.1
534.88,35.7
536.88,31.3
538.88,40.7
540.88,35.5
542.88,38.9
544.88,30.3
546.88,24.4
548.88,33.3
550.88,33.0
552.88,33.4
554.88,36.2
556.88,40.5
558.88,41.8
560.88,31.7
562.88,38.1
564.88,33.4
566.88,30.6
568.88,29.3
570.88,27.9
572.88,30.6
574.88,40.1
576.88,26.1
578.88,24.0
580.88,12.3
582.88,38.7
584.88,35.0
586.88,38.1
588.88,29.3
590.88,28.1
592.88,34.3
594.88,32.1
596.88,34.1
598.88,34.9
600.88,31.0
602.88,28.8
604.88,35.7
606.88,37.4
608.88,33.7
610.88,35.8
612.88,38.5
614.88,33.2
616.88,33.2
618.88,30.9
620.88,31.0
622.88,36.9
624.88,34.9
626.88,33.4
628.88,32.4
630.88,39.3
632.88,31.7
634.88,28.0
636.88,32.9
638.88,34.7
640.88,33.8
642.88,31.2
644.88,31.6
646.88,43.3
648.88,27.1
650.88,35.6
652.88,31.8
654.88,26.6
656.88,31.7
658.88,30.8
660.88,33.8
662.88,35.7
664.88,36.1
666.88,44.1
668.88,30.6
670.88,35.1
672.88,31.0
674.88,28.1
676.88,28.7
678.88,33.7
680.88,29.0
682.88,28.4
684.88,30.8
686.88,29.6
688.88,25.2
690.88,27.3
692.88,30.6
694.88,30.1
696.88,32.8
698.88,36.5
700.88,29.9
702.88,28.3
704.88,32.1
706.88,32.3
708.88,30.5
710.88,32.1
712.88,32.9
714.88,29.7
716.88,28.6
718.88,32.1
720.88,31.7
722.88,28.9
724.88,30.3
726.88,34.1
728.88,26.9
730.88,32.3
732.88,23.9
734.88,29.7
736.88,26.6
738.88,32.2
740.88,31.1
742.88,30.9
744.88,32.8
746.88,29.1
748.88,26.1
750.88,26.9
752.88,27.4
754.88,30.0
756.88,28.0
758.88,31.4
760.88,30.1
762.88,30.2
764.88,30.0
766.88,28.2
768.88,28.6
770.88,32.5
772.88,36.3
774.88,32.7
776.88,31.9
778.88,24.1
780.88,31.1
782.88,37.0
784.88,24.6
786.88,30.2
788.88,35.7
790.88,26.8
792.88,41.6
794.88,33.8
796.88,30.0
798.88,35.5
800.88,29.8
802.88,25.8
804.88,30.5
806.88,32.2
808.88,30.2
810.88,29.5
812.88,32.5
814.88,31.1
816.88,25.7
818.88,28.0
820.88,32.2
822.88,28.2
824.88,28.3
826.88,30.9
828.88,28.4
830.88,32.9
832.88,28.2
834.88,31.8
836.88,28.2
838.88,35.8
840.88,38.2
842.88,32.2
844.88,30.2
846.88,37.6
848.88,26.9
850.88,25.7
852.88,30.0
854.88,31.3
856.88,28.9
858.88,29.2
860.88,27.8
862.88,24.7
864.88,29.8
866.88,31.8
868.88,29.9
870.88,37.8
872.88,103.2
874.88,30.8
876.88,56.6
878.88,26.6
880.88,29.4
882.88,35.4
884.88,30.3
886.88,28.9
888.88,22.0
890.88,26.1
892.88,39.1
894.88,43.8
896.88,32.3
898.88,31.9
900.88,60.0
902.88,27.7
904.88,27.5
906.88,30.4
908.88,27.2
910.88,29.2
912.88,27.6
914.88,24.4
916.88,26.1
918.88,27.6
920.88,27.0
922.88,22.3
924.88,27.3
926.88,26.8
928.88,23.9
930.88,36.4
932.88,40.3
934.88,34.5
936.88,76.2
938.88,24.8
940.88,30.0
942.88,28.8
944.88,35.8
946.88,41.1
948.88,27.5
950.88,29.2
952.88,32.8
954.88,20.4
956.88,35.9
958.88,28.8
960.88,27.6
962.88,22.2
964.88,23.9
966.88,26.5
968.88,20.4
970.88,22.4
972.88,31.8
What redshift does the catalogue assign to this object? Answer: 0.331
